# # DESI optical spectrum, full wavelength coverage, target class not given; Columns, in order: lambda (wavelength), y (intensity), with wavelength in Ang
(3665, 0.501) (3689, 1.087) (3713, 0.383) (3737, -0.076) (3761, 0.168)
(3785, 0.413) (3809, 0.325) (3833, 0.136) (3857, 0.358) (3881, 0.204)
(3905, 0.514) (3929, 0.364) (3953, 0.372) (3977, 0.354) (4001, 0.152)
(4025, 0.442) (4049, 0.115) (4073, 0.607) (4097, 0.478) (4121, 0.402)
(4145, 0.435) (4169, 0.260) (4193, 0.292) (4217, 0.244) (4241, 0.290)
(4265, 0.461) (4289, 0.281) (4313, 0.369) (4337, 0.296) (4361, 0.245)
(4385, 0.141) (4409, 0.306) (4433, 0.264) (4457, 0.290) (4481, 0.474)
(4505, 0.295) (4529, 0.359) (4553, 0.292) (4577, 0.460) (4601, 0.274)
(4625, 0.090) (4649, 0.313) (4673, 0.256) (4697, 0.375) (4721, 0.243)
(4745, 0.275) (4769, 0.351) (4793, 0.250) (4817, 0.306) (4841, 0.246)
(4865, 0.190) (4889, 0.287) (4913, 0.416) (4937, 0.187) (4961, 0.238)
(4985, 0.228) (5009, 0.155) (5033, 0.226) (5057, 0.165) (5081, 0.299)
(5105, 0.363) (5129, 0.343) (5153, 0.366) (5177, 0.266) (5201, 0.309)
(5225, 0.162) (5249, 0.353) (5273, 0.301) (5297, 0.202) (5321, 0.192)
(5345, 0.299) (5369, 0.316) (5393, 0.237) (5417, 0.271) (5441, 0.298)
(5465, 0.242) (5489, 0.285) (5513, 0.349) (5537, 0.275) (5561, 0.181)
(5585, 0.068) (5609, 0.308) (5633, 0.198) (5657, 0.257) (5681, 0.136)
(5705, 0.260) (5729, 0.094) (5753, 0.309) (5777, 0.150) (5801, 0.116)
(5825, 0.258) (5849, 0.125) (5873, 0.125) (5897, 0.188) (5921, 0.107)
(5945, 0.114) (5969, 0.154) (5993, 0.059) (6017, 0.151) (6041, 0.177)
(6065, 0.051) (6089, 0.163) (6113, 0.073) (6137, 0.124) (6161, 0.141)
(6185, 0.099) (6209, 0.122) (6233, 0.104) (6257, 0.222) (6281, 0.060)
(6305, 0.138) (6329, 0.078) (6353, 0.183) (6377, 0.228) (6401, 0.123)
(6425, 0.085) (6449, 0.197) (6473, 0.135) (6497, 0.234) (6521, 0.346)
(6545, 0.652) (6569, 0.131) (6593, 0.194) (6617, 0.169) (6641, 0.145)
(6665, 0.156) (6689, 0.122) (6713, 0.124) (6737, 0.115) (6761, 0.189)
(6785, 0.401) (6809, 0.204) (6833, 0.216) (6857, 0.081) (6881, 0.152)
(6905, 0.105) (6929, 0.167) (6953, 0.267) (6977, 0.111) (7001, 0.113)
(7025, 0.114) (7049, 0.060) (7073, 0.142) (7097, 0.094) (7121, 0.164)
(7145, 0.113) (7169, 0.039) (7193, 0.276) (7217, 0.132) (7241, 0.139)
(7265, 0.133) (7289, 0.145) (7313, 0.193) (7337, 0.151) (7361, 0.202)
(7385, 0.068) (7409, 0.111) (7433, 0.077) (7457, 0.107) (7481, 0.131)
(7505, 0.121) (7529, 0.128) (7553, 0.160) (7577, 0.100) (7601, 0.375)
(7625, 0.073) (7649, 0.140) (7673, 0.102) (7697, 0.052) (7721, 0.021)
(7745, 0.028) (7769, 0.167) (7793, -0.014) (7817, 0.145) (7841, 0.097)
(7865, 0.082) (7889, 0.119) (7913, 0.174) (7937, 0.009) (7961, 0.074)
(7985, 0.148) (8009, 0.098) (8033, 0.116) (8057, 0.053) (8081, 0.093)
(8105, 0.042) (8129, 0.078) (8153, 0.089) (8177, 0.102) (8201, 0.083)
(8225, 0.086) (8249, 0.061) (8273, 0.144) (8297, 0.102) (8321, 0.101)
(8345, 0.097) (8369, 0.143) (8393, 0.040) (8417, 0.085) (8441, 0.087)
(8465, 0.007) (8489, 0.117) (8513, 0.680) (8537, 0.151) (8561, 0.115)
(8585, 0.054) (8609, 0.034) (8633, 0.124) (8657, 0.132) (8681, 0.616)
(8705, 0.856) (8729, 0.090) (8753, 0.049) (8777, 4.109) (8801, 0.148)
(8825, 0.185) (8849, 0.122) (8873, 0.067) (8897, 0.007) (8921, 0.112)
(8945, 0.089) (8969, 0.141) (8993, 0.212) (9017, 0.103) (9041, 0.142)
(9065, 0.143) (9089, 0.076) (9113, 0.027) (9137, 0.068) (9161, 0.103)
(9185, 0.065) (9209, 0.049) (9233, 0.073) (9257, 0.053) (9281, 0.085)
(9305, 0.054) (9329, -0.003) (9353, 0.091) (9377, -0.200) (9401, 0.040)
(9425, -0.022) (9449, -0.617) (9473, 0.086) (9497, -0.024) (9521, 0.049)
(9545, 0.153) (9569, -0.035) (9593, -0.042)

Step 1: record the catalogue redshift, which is 0.753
